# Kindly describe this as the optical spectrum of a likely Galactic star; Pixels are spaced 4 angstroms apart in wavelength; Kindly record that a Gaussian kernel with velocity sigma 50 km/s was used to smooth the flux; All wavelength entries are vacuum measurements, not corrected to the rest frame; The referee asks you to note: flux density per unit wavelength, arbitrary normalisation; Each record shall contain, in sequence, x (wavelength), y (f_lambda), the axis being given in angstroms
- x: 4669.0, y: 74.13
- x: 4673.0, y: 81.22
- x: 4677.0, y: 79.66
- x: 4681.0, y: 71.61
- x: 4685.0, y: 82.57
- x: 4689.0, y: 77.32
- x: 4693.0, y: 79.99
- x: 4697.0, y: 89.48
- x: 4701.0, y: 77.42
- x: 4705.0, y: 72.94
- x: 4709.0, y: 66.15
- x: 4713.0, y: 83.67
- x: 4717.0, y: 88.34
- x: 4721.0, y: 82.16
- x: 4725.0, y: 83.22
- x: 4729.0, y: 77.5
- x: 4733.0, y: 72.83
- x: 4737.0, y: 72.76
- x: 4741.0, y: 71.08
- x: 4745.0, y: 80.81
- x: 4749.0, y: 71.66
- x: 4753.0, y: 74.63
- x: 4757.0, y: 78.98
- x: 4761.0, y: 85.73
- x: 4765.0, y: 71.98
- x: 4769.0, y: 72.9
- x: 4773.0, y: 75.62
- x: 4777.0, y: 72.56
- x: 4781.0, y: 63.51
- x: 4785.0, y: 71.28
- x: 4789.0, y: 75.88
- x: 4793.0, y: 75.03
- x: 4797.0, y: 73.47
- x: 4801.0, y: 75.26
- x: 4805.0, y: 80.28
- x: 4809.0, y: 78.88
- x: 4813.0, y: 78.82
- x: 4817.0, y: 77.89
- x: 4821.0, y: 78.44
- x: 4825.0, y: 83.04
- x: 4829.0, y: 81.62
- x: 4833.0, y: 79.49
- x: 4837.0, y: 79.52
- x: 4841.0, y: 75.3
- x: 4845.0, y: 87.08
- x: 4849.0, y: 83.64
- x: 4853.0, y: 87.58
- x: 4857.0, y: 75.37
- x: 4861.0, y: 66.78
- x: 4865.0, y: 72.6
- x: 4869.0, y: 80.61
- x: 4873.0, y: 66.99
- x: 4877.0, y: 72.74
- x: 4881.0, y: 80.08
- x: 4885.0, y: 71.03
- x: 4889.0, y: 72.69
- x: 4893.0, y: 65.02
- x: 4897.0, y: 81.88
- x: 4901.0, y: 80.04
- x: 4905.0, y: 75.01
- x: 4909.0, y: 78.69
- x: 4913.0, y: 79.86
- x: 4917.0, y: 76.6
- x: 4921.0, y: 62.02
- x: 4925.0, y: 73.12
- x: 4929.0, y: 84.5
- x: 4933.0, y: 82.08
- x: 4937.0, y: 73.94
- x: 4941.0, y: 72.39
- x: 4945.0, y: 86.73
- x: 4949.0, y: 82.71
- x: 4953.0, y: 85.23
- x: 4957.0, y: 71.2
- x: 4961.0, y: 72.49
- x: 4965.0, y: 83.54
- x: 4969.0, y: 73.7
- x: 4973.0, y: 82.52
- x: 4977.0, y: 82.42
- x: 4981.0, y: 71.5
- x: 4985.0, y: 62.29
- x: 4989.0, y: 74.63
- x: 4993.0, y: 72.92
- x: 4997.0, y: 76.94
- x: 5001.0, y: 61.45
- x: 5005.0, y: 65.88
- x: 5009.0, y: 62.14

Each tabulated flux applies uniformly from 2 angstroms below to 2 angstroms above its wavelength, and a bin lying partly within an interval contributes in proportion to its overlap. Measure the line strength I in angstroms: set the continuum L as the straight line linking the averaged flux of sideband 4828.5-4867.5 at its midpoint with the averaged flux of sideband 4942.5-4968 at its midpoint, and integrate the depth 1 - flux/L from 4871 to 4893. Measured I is 2.0 angstroms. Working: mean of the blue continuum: 78.8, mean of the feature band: 72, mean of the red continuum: 79.9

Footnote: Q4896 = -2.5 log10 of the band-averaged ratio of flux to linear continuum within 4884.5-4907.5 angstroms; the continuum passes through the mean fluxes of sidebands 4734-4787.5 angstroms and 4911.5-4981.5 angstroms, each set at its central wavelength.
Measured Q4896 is 0.03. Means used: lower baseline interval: 74.1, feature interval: 74.6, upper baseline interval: 77.7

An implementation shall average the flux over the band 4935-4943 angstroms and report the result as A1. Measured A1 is 73.2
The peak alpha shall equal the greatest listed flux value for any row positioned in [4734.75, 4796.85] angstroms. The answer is 85.73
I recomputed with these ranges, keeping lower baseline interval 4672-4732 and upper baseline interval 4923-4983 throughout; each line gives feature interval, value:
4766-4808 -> 2.89 angstroms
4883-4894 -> 1.22 angstroms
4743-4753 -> 0.42 angstroms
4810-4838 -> -0.29 angstroms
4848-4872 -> 0.55 angstroms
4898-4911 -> 0.08 angstroms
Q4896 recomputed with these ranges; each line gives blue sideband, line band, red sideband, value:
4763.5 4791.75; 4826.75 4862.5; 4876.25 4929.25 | -0.088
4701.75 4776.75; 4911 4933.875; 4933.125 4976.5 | 0.033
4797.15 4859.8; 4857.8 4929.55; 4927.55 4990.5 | 0.063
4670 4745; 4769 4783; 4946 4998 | 0.102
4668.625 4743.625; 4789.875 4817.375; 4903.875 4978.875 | 0.015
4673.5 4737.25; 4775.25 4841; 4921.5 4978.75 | 0.031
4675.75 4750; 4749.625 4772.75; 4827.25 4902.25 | 0.017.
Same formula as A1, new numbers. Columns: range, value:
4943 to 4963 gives 79.7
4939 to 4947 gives 79.6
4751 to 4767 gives 77.8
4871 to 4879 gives 69.9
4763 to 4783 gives 71.3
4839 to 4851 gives 82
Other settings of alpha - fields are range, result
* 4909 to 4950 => 86.73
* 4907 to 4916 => 79.86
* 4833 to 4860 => 87.58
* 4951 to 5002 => 85.23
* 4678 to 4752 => 89.48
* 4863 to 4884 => 80.61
